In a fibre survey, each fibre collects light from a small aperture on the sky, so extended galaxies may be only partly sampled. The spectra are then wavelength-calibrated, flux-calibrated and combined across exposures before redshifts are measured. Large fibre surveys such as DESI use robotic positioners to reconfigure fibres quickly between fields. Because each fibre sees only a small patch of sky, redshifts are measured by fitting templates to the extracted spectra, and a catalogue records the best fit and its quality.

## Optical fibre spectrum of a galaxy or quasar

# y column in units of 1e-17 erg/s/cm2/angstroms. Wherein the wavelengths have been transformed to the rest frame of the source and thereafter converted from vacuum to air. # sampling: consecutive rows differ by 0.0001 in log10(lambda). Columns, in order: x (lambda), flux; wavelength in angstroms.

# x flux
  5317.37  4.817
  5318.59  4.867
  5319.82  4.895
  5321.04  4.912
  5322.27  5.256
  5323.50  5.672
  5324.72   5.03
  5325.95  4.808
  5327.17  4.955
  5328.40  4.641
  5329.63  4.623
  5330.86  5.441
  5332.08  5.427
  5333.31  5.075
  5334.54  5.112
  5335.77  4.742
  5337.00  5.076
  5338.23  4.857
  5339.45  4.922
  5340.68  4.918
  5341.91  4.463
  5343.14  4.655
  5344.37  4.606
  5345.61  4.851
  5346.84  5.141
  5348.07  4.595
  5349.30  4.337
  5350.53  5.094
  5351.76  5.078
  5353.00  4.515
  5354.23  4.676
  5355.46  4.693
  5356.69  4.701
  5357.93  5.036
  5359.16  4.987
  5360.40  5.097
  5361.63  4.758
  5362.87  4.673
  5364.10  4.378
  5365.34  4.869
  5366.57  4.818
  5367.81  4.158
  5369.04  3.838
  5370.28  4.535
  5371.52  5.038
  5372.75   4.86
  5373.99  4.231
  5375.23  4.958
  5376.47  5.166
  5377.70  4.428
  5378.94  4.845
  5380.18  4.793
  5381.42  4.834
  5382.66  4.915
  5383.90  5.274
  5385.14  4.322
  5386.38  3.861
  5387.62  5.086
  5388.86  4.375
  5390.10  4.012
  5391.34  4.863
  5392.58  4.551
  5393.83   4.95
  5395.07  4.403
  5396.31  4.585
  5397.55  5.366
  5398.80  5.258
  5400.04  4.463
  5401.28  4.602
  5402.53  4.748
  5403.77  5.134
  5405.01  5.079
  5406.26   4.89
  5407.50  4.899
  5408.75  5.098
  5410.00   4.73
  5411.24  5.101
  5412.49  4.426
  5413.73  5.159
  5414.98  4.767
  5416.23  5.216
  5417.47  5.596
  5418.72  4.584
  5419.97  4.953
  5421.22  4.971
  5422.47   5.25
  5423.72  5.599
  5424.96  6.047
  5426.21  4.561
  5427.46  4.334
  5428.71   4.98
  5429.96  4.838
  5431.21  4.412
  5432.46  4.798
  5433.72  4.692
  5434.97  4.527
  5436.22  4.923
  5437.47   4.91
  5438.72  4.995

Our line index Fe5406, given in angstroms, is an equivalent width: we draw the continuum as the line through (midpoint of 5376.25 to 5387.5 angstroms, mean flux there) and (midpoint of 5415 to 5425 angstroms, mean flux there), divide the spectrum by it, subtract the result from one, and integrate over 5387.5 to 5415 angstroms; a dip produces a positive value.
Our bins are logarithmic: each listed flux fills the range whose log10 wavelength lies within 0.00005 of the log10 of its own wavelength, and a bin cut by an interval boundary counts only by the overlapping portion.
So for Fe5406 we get 0.9 angstroms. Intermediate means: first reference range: 4.72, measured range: 4.8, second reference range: 5.2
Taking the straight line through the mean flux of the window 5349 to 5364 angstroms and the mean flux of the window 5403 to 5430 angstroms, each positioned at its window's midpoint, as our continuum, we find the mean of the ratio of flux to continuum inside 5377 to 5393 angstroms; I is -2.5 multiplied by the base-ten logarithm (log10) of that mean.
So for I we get 0.061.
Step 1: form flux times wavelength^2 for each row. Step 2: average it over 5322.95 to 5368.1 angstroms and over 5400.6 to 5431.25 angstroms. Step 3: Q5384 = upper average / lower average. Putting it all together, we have 1.05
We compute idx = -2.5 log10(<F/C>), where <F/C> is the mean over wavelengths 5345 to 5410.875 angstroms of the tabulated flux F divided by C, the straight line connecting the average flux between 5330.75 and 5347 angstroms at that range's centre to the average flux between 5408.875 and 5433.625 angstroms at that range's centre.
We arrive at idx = 0.04 mag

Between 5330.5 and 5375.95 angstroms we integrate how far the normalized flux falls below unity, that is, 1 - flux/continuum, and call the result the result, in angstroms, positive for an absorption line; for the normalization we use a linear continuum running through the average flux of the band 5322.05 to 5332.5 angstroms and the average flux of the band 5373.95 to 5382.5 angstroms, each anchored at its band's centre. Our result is 1.4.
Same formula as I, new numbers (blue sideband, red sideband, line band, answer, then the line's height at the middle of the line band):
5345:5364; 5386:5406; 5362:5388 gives 0.02 mag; 4.76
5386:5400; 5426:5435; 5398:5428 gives -0.07 mag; 4.66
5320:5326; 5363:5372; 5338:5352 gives 0.01 mag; 4.84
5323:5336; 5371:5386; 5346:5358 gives 0.03 mag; 4.93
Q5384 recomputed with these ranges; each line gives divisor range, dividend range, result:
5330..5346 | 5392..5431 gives 1.03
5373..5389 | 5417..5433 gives 1.08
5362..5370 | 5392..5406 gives 1.09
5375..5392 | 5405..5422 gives 1.07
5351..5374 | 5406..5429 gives 1.09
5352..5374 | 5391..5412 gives 1.05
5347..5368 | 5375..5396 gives 0.99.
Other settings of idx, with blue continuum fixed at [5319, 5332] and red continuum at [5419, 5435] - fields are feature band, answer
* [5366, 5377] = 0.084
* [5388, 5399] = 0.061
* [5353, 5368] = 0.057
